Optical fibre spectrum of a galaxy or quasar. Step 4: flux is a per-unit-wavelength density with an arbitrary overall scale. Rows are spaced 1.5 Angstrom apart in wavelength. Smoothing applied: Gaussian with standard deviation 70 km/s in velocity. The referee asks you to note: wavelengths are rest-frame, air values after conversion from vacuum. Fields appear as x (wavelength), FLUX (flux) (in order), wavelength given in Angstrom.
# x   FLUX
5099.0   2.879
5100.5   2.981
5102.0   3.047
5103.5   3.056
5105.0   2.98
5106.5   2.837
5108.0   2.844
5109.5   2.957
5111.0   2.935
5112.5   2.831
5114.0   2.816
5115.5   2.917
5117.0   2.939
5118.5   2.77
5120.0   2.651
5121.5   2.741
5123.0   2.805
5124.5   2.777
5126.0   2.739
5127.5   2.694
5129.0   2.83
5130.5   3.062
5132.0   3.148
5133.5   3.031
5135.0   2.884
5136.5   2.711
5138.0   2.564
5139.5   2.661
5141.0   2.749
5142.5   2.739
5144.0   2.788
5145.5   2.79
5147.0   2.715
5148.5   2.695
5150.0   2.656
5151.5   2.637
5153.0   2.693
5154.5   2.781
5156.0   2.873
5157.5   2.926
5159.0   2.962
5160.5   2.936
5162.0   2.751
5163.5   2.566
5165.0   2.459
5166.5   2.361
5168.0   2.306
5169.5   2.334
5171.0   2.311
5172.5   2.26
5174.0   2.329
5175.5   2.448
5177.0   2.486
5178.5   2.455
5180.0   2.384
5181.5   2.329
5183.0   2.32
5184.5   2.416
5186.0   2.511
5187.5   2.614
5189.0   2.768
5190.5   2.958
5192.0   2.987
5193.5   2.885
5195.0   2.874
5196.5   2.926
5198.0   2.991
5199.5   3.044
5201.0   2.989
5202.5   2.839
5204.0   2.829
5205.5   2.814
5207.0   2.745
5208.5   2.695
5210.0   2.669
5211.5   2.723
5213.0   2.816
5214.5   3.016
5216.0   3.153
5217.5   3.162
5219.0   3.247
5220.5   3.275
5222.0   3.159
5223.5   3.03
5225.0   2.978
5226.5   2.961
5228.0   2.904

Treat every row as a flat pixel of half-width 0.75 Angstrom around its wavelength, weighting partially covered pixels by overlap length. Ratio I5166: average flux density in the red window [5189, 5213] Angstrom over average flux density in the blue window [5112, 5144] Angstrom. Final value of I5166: 1.02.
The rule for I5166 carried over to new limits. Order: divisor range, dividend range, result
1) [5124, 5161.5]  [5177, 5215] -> 0.98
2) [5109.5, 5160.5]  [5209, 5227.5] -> 1.07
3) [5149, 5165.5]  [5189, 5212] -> 1.04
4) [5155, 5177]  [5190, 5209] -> 1.13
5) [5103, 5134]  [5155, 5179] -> 0.89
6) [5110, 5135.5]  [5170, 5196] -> 0.89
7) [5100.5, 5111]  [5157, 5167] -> 0.92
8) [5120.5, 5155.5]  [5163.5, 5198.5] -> 0.92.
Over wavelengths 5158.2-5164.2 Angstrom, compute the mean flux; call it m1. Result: 2.81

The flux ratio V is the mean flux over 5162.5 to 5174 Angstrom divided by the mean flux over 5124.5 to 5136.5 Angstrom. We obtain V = 0.82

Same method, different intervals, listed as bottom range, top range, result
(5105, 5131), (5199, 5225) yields 1.04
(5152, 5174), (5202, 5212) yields 1.06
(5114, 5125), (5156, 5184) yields 0.89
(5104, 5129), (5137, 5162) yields 0.98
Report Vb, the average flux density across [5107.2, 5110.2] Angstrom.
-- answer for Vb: 2.9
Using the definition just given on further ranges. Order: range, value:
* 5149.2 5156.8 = 2.73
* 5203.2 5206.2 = 2.82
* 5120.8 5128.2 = 2.75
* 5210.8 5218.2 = 2.97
